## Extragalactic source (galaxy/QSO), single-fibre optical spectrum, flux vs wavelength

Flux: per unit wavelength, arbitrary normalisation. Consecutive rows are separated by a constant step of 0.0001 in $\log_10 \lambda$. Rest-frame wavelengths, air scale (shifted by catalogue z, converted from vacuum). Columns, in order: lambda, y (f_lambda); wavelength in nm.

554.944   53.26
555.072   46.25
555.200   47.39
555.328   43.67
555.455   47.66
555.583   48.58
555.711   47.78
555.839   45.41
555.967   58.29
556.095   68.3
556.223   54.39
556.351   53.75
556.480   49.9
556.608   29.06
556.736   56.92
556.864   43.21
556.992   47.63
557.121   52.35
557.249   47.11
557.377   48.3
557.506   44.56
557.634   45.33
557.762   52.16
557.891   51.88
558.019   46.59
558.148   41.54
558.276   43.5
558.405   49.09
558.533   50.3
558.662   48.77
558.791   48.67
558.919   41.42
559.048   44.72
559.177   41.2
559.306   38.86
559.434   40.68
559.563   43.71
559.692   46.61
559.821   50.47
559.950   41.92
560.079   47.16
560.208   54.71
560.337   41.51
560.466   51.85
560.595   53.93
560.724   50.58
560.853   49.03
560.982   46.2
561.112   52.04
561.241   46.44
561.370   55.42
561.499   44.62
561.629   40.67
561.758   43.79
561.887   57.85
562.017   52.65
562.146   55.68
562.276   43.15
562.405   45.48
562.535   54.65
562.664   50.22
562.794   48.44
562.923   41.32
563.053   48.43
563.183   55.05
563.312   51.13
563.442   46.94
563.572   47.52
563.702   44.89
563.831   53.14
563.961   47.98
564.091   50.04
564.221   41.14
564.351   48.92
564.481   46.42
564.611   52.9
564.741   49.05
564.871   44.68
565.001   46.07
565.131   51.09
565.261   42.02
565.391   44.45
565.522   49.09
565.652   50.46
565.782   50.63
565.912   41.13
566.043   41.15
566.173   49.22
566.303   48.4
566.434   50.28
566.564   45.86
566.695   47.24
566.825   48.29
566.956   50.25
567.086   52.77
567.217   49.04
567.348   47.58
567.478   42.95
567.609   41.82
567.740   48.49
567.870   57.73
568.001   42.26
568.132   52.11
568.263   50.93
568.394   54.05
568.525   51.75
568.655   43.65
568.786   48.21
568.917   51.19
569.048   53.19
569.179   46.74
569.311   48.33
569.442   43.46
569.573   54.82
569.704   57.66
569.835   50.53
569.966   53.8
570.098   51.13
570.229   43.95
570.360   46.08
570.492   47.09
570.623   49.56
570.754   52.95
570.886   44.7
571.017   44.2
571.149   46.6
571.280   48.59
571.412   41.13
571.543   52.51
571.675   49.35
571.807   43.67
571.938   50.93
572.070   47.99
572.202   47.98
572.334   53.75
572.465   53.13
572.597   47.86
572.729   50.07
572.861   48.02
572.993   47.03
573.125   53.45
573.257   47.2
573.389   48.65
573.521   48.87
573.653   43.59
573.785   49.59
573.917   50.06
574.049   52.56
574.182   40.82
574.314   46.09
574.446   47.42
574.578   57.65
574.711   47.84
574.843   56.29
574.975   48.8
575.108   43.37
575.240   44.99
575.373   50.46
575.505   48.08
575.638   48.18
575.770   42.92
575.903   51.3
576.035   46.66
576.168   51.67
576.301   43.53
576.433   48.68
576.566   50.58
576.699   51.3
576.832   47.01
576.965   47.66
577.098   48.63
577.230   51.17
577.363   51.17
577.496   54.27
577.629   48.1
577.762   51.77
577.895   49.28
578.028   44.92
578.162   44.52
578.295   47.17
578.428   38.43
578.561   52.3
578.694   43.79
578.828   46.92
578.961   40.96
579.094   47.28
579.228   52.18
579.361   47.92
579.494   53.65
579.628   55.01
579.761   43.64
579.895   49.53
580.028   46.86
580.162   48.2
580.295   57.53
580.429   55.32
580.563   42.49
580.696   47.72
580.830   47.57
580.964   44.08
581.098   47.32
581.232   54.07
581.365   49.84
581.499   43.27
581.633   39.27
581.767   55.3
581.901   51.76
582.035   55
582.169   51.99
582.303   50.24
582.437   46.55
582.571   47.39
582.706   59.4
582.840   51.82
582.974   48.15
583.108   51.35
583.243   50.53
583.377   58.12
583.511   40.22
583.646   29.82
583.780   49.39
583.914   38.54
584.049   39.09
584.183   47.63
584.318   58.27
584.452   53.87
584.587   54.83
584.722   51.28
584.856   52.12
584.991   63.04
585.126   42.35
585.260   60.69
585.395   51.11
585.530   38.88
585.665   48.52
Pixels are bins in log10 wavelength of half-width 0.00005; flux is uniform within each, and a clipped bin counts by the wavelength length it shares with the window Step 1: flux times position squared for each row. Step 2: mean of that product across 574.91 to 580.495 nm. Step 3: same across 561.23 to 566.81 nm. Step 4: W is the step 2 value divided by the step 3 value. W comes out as 1.1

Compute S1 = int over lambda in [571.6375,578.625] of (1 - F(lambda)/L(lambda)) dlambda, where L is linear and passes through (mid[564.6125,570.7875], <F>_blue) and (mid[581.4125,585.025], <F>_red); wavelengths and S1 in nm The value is 0.06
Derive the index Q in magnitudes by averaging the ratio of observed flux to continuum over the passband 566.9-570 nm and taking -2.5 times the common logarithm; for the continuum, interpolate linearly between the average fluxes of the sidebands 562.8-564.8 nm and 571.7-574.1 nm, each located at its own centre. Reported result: -0.02 mag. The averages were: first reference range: 48.3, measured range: 49.7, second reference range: 49.1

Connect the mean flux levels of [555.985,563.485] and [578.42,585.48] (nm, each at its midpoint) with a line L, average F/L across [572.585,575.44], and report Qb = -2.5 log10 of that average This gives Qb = 0.00 mag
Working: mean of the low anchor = 48.2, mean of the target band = 48.7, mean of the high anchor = 49.2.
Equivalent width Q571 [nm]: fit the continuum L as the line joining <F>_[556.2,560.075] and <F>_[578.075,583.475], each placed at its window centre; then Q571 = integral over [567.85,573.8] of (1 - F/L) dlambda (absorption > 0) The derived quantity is -0.15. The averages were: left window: 46.4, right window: 49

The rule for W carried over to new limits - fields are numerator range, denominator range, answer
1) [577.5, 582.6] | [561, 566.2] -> 1.07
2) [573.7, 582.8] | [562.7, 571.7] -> 1.05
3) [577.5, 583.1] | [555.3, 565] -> 1.09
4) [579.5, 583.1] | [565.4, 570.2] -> 1.06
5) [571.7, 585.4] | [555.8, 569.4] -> 1.07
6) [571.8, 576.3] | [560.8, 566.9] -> 1.05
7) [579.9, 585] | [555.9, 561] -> 1.12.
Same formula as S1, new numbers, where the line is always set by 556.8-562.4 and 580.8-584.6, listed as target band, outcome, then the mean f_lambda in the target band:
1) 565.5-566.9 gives 0.01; 47.4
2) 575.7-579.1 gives 0.04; 47.8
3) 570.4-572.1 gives 0.02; 47.6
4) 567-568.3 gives -0.02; 48.5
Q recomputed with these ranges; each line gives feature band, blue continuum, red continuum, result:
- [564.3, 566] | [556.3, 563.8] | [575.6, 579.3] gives 0.008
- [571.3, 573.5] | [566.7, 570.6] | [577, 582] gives 0.002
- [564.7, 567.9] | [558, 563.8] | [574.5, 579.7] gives 0.010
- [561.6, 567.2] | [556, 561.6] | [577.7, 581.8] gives -0.008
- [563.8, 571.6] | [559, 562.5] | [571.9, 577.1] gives -0.004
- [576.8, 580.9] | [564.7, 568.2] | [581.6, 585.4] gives 0.019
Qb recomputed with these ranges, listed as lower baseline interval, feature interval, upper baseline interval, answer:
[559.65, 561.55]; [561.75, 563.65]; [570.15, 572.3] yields -0.02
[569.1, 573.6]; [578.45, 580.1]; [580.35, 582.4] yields 0.02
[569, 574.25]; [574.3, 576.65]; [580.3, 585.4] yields 0.01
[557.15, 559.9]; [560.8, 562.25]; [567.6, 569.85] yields -0.05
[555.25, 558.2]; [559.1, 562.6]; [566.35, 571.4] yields 0.02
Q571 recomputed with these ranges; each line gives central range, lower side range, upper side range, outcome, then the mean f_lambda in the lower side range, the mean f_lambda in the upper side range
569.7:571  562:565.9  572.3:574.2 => -0.01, 48.3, 49.1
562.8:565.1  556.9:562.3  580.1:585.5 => -0.01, 47.5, 49.6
